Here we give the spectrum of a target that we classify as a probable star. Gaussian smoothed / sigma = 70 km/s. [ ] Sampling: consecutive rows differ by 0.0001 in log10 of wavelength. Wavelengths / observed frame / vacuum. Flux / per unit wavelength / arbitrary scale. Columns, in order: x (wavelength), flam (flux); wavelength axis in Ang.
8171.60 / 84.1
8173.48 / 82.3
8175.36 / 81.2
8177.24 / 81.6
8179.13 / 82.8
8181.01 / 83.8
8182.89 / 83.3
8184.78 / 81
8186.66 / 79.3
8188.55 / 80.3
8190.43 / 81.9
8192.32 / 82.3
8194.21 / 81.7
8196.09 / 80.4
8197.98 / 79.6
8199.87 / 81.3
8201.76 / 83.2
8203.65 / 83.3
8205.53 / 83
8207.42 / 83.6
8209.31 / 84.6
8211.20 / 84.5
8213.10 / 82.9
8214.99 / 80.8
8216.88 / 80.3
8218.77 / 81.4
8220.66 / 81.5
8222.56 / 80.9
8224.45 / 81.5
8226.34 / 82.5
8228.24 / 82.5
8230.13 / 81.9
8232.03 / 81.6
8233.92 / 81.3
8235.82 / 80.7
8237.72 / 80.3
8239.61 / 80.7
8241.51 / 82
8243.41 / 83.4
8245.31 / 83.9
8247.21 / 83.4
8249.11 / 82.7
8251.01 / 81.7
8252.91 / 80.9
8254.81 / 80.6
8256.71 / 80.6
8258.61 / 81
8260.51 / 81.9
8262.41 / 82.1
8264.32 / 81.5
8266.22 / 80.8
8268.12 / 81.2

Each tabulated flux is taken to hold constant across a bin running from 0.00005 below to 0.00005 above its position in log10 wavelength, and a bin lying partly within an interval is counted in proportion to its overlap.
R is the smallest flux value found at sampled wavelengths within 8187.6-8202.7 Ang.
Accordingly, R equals 79.6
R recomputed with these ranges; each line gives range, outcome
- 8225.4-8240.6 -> 80.3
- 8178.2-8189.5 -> 79.3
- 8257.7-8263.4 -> 81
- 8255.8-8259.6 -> 80.6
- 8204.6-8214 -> 82.9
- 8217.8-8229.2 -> 80.9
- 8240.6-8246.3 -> 82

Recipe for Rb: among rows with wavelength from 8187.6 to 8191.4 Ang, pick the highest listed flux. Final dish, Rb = 81.9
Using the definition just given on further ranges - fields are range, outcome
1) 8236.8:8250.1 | 83.9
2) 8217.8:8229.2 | 82.5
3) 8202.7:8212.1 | 84.6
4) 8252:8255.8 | 80.9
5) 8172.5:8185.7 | 83.8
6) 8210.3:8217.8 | 84.5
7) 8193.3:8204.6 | 83.3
